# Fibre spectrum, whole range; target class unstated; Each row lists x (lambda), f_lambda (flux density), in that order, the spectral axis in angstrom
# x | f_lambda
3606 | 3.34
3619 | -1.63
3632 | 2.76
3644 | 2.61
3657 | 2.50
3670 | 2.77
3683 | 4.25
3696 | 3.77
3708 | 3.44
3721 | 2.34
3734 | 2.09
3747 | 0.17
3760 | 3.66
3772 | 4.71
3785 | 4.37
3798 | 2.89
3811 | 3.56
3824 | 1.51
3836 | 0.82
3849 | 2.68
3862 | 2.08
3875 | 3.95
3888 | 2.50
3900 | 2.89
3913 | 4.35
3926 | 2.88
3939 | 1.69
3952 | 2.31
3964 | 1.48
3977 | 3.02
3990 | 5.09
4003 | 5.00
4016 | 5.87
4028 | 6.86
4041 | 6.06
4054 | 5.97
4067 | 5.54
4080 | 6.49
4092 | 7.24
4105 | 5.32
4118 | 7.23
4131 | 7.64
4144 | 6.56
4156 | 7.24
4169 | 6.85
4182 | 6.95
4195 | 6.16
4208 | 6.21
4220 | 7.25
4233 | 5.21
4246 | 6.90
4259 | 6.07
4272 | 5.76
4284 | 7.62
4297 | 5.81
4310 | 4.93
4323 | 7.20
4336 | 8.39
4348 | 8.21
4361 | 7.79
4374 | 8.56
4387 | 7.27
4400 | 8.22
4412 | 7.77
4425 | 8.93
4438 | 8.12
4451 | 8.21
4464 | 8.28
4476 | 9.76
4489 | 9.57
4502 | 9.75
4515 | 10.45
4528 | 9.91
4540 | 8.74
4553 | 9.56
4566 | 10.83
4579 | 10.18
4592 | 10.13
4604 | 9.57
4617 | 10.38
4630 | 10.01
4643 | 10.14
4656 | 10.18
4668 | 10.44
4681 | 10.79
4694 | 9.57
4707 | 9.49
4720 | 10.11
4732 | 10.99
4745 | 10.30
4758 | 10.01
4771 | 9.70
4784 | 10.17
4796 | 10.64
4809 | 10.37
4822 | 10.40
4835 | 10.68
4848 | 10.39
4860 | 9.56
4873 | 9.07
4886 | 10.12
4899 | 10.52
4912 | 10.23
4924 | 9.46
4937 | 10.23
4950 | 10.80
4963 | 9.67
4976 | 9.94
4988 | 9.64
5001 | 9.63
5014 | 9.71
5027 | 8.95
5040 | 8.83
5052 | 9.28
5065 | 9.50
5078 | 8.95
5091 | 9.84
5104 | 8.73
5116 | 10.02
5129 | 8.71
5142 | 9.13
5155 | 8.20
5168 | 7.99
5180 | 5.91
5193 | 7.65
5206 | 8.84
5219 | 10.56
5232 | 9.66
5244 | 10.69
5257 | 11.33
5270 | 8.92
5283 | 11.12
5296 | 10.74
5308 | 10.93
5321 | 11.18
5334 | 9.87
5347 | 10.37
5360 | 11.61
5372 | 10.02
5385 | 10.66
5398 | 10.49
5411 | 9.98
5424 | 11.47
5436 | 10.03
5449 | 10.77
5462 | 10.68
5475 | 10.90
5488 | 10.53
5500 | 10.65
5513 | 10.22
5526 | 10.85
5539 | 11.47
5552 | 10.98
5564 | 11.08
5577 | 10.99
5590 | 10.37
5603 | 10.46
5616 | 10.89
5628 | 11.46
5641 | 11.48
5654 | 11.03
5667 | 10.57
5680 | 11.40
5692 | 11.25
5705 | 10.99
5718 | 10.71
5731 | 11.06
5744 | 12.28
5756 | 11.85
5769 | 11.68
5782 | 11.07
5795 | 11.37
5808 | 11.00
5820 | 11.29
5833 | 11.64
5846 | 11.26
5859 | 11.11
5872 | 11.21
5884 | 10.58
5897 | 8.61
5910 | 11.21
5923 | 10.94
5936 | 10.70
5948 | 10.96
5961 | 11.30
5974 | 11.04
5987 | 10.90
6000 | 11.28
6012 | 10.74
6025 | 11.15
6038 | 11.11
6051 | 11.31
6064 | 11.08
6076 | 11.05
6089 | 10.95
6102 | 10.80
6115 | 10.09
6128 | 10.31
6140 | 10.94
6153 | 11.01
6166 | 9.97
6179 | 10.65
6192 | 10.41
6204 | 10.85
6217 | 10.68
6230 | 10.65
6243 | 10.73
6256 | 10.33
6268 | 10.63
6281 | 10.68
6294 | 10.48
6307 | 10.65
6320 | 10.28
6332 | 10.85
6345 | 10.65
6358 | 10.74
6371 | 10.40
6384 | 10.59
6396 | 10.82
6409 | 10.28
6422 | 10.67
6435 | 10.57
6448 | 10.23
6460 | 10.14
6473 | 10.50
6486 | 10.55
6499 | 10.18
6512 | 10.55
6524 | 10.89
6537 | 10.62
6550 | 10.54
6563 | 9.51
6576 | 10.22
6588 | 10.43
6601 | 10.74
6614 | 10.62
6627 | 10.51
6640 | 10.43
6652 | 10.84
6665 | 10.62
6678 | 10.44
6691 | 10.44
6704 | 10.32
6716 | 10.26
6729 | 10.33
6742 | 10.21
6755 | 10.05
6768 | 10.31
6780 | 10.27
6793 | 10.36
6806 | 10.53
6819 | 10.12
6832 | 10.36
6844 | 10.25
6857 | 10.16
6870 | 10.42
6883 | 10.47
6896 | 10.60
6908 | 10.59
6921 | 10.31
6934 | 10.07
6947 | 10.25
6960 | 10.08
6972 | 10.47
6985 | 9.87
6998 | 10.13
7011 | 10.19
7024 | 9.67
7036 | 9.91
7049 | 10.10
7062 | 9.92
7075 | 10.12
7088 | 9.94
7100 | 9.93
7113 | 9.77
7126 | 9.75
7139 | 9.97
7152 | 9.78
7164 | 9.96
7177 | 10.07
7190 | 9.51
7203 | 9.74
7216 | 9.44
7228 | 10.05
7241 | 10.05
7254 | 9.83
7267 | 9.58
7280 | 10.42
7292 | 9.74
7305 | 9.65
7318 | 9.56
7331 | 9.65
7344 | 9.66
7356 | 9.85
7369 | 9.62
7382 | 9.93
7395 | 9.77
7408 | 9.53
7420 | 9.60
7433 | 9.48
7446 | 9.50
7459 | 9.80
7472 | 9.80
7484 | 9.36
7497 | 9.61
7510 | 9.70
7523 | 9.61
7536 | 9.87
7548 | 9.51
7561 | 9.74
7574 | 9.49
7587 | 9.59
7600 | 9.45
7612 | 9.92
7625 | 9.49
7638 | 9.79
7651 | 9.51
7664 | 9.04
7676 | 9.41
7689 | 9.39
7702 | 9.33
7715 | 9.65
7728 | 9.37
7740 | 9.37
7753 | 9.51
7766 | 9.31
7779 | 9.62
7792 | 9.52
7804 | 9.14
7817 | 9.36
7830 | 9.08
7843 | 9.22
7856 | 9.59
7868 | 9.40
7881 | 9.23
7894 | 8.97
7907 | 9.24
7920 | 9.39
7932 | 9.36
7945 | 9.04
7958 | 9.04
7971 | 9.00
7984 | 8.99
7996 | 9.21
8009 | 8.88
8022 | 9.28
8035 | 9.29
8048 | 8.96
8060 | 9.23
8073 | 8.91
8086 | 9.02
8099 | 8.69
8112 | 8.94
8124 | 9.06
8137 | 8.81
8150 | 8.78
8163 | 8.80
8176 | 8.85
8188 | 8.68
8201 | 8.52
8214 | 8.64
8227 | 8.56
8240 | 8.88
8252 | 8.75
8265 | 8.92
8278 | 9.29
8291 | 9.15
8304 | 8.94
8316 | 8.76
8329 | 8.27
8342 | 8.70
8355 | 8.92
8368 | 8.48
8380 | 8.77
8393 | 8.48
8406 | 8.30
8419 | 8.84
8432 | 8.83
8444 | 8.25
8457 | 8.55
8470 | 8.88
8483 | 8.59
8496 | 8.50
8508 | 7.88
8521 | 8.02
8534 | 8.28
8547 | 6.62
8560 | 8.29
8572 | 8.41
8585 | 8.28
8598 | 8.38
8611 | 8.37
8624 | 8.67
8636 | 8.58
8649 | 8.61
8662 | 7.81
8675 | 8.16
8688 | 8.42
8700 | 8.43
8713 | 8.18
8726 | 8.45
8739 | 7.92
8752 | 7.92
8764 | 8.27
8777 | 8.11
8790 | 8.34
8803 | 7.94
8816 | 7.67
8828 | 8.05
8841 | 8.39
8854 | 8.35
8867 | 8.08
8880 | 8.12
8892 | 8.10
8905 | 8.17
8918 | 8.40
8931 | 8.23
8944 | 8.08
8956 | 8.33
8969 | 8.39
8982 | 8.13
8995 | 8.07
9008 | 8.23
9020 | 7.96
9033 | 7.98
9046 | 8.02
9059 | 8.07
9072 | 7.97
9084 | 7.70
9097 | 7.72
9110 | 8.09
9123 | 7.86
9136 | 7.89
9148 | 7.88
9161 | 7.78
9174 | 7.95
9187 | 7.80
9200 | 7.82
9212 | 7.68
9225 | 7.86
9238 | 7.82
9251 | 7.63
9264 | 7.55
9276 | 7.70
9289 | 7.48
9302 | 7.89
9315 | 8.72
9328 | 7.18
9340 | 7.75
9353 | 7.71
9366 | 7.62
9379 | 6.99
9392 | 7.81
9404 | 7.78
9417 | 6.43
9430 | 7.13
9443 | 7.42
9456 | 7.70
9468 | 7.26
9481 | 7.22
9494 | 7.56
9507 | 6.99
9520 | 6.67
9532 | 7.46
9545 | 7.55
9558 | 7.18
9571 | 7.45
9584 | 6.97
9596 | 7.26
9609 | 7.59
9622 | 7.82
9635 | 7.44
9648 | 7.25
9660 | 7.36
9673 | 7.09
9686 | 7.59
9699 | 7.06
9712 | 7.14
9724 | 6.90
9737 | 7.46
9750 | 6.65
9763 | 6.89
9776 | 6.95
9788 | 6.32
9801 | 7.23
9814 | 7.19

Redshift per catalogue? 0.00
